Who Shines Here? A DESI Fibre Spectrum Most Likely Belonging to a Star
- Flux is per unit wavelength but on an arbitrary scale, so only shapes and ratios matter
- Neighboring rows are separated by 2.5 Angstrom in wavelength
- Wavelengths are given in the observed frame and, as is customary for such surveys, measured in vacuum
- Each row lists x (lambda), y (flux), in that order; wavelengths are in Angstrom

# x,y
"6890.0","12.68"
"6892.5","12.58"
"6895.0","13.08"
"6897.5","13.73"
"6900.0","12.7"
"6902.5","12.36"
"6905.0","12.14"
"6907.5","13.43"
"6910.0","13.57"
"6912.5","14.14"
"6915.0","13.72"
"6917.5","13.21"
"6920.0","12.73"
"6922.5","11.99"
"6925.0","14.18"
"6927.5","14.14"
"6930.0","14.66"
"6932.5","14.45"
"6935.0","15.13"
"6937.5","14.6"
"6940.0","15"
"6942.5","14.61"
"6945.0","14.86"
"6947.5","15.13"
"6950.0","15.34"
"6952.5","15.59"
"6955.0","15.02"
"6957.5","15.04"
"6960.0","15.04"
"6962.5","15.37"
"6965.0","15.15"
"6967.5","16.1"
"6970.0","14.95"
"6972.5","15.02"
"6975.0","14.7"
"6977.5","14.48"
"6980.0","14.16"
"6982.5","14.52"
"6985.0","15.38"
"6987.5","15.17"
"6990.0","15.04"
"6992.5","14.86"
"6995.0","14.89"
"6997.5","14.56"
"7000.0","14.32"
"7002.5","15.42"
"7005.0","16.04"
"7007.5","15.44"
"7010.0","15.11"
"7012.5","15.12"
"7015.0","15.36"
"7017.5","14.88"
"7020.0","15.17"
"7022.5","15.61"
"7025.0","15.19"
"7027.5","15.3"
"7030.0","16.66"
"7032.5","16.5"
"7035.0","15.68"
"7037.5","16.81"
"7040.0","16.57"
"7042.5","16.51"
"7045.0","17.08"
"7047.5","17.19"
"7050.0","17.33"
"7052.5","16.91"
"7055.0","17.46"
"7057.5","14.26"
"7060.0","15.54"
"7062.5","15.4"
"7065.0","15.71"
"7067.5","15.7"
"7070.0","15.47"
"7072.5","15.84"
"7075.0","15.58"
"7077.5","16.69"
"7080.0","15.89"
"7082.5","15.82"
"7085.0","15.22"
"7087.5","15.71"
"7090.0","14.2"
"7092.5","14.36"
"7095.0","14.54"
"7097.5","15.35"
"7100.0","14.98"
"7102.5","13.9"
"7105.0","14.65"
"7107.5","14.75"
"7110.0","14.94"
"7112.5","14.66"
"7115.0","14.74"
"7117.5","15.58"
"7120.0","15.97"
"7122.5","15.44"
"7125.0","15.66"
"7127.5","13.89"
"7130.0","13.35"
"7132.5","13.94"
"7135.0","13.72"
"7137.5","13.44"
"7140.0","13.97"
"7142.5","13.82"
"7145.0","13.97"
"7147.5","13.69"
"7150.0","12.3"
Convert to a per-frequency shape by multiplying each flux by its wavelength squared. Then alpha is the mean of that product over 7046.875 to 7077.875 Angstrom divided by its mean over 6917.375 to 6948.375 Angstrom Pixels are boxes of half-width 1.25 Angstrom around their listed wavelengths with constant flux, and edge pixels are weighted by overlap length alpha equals 1.17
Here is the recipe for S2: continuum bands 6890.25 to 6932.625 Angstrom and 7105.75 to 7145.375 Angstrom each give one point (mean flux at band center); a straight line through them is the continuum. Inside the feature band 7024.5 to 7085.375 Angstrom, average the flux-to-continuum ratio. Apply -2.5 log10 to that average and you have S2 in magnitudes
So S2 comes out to -0.14 mag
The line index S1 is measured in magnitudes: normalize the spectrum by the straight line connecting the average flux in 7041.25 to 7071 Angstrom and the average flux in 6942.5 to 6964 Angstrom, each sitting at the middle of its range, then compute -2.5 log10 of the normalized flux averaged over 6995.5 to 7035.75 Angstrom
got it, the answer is 0.03 mag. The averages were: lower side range 15.1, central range 15.4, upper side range 16.2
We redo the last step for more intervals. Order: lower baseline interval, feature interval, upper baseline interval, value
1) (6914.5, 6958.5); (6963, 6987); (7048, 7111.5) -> -0.019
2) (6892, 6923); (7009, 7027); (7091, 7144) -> -0.102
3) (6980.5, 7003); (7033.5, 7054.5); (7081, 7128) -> -0.128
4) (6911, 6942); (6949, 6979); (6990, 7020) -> -0.045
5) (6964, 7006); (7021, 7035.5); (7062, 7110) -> -0.051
